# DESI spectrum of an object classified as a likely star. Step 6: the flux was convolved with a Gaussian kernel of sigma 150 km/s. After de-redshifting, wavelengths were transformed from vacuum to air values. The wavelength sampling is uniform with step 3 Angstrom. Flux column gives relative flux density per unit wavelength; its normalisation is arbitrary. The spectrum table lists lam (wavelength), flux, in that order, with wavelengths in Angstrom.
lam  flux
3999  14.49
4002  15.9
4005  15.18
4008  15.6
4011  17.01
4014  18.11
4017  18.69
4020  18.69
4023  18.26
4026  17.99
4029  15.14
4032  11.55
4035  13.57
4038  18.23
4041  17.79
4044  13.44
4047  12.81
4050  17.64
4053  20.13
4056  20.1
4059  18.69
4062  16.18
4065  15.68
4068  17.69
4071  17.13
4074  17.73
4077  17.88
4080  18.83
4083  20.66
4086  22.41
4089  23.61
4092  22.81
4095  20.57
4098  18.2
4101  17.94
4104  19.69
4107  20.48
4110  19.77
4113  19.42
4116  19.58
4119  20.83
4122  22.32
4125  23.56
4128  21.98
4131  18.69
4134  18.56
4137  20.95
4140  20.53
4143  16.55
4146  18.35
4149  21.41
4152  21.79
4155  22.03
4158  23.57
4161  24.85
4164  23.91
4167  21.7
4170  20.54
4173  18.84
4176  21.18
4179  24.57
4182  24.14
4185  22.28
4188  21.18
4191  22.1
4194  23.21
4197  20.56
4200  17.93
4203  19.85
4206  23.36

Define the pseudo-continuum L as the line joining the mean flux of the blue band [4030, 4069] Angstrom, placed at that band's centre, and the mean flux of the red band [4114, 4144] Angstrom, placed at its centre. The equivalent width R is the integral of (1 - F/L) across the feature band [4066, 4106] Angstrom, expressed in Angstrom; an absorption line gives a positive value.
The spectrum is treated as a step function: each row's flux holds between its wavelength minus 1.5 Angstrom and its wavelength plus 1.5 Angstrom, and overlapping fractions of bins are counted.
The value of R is -3.0 Angstrom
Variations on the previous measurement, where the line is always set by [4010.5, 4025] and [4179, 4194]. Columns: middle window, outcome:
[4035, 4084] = 5.0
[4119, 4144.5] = 1.0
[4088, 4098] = -0.7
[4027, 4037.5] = 2.5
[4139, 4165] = 0.5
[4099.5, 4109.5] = 0.6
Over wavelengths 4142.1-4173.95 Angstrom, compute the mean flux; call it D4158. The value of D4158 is 21.4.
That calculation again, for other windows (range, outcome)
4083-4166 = 20.9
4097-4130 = 20.4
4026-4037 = 14.3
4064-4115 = 19.5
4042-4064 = 17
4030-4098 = 17.9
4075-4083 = 18.7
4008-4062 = 16.9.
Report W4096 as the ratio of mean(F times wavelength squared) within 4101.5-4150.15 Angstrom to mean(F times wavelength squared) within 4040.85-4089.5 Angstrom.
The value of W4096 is 1.15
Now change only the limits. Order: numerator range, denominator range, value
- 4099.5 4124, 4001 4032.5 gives 1.26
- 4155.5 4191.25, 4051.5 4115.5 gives 1.21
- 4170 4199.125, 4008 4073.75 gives 1.39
